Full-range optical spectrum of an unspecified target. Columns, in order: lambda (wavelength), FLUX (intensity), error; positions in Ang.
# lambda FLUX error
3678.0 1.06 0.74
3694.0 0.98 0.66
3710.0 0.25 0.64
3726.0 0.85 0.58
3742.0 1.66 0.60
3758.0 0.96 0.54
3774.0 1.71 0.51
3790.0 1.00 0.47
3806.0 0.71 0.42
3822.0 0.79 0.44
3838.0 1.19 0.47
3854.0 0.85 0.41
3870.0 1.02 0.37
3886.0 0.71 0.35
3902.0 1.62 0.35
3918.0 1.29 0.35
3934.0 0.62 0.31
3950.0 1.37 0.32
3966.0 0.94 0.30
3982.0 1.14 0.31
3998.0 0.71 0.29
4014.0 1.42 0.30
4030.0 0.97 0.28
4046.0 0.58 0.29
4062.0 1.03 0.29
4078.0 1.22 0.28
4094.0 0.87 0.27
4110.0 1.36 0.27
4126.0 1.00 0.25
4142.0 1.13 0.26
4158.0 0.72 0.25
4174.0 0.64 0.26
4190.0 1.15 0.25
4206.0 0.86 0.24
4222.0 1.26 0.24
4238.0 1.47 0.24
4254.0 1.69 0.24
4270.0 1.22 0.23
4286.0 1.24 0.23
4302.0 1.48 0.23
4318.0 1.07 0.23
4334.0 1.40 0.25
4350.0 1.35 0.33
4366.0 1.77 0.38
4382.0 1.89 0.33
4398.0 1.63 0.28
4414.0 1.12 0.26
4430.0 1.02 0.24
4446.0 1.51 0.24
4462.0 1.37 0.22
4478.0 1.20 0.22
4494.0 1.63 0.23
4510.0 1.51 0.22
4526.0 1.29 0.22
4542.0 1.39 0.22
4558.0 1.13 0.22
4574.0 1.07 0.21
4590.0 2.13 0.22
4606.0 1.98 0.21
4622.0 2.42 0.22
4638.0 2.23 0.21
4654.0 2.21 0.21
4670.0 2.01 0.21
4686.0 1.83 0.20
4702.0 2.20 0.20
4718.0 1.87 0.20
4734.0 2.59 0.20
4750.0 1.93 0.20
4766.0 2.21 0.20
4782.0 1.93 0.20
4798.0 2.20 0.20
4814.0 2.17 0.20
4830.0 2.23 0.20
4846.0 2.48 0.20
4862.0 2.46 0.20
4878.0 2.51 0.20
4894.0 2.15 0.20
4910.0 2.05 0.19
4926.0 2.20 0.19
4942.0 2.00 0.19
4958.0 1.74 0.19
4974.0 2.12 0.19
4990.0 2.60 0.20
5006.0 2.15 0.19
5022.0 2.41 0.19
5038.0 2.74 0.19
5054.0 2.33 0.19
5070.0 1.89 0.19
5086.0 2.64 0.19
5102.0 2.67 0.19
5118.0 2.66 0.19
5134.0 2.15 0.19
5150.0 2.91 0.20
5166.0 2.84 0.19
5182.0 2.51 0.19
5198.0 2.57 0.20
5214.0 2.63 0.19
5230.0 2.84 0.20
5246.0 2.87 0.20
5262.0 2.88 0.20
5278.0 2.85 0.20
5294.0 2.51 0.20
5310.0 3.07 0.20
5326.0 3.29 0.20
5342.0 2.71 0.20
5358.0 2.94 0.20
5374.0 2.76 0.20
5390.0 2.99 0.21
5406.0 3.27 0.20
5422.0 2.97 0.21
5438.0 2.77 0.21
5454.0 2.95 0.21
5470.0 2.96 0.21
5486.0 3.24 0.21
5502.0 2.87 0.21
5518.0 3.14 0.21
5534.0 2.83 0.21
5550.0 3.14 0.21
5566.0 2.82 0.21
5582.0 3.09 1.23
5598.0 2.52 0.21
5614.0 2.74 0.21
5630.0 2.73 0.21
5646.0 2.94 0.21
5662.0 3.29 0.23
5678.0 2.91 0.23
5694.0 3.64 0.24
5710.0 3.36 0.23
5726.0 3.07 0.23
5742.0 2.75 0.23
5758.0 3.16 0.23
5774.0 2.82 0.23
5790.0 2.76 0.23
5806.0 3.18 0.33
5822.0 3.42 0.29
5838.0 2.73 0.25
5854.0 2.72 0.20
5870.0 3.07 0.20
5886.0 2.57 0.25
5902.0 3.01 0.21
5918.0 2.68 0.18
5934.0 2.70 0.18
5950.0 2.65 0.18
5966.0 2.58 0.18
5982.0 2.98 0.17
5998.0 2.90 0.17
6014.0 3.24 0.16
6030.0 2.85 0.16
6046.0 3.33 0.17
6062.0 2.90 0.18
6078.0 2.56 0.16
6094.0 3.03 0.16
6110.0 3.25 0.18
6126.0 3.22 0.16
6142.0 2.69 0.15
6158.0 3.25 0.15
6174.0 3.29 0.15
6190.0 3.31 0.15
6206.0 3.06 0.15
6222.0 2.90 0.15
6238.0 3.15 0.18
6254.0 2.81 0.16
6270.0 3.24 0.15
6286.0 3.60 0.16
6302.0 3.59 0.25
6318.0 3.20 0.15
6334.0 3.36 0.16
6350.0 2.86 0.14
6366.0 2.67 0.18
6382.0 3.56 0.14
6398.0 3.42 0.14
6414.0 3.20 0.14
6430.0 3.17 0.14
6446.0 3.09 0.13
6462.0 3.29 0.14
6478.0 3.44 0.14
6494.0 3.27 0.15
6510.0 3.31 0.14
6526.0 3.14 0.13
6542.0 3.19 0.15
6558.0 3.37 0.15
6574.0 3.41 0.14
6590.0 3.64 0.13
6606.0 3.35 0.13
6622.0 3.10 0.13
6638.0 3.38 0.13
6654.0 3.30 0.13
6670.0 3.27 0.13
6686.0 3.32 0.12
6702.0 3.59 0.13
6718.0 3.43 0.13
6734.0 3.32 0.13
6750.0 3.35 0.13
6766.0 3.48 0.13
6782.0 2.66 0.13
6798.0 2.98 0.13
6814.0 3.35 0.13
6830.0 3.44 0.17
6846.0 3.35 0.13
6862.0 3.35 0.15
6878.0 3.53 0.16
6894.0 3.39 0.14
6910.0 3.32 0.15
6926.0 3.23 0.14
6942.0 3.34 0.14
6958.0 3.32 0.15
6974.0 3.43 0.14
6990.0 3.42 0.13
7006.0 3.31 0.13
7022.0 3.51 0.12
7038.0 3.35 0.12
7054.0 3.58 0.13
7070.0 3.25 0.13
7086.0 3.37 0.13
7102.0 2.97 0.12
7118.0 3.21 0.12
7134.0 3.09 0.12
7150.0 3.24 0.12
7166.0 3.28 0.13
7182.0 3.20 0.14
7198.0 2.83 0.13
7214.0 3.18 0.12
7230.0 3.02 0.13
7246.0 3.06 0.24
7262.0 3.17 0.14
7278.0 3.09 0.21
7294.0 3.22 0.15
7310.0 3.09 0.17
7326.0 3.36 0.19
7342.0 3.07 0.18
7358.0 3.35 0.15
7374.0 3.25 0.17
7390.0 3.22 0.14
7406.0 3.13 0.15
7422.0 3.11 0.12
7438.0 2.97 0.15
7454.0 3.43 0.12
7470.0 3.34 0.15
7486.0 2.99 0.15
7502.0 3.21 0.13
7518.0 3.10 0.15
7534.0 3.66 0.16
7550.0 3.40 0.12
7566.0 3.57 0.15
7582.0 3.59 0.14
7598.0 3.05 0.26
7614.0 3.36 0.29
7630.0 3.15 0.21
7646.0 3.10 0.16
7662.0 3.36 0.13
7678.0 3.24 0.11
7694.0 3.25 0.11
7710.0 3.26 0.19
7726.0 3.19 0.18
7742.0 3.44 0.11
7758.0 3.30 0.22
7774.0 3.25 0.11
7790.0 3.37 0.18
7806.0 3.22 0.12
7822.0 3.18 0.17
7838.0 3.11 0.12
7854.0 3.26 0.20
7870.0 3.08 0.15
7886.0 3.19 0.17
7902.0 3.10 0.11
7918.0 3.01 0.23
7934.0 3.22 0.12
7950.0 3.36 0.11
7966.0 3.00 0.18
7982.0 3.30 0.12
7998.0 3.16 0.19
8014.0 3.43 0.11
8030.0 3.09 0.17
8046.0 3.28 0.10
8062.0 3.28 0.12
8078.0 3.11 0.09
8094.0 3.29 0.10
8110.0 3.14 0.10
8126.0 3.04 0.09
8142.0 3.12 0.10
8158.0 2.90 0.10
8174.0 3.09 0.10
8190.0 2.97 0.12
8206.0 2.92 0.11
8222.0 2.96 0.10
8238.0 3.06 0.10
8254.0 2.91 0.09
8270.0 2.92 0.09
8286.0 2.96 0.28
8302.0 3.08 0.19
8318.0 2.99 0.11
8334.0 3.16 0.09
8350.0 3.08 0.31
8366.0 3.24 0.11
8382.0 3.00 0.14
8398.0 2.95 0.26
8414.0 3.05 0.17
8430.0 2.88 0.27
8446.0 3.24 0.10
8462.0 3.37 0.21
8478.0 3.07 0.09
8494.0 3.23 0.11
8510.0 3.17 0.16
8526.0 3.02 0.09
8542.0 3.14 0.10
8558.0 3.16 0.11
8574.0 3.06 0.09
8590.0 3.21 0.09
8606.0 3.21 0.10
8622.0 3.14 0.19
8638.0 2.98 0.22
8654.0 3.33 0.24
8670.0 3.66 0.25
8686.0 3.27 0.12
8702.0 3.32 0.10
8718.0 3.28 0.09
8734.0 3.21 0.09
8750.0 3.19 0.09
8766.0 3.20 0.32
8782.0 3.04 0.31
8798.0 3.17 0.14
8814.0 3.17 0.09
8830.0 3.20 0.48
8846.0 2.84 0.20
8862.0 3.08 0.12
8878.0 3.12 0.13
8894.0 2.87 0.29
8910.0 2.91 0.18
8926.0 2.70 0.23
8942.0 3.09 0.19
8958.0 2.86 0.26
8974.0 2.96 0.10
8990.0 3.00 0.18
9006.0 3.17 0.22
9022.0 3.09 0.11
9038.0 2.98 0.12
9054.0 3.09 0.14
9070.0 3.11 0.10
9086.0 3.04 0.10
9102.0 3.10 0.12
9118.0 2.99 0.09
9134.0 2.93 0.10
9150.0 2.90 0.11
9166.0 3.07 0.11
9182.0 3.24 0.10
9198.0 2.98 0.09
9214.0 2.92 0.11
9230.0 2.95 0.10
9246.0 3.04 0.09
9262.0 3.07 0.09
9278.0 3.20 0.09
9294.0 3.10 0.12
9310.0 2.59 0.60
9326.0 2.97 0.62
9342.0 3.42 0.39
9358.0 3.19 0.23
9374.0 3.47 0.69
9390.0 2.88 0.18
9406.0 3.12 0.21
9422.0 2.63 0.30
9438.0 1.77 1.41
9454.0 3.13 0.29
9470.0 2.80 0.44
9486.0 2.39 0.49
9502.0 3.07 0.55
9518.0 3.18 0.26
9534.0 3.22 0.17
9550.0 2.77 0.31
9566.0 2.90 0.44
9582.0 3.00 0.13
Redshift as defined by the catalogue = 0.15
